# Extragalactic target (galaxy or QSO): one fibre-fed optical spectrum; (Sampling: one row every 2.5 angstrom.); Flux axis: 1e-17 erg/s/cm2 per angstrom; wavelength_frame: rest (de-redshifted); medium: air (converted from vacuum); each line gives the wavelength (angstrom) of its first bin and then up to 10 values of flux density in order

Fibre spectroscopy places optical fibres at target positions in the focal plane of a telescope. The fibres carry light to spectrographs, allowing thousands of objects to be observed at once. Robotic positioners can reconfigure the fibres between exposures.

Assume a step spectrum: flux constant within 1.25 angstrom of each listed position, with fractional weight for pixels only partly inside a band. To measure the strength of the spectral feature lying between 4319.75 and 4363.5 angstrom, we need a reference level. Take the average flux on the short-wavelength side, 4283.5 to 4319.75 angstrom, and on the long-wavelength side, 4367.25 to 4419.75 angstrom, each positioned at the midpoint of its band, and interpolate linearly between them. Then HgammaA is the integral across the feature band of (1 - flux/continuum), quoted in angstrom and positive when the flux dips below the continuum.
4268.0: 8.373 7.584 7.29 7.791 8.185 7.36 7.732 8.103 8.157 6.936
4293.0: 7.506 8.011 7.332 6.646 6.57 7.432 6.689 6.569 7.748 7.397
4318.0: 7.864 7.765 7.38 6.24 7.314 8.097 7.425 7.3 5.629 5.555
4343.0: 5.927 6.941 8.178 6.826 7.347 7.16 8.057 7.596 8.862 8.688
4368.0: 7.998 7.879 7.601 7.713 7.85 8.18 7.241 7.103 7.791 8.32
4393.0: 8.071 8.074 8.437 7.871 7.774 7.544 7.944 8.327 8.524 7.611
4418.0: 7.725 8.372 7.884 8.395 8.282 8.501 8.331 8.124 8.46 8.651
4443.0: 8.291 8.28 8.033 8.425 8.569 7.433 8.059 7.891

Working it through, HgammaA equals 2.5 angstrom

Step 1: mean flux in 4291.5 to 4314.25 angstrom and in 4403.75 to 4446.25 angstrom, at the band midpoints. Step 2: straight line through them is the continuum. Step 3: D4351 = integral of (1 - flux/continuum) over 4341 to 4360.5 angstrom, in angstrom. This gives 1.0 angstrom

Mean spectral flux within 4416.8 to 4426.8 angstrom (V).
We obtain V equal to 8.1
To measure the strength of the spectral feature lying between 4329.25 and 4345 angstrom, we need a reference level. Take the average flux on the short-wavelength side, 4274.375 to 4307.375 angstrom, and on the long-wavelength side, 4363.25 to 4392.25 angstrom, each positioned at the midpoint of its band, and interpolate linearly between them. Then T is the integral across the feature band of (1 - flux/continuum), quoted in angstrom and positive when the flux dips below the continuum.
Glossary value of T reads 2.1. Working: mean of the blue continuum 7.5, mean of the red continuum 7.89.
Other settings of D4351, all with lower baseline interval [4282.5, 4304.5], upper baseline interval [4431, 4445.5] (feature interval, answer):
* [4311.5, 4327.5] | 0.5 angstrom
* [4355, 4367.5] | -0.4 angstrom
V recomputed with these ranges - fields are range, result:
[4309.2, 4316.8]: 7.24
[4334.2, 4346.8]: 6.28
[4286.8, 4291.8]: 7.54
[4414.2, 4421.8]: 7.91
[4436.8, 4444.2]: 8.47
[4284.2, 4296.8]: 7.74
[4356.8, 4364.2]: 8.17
